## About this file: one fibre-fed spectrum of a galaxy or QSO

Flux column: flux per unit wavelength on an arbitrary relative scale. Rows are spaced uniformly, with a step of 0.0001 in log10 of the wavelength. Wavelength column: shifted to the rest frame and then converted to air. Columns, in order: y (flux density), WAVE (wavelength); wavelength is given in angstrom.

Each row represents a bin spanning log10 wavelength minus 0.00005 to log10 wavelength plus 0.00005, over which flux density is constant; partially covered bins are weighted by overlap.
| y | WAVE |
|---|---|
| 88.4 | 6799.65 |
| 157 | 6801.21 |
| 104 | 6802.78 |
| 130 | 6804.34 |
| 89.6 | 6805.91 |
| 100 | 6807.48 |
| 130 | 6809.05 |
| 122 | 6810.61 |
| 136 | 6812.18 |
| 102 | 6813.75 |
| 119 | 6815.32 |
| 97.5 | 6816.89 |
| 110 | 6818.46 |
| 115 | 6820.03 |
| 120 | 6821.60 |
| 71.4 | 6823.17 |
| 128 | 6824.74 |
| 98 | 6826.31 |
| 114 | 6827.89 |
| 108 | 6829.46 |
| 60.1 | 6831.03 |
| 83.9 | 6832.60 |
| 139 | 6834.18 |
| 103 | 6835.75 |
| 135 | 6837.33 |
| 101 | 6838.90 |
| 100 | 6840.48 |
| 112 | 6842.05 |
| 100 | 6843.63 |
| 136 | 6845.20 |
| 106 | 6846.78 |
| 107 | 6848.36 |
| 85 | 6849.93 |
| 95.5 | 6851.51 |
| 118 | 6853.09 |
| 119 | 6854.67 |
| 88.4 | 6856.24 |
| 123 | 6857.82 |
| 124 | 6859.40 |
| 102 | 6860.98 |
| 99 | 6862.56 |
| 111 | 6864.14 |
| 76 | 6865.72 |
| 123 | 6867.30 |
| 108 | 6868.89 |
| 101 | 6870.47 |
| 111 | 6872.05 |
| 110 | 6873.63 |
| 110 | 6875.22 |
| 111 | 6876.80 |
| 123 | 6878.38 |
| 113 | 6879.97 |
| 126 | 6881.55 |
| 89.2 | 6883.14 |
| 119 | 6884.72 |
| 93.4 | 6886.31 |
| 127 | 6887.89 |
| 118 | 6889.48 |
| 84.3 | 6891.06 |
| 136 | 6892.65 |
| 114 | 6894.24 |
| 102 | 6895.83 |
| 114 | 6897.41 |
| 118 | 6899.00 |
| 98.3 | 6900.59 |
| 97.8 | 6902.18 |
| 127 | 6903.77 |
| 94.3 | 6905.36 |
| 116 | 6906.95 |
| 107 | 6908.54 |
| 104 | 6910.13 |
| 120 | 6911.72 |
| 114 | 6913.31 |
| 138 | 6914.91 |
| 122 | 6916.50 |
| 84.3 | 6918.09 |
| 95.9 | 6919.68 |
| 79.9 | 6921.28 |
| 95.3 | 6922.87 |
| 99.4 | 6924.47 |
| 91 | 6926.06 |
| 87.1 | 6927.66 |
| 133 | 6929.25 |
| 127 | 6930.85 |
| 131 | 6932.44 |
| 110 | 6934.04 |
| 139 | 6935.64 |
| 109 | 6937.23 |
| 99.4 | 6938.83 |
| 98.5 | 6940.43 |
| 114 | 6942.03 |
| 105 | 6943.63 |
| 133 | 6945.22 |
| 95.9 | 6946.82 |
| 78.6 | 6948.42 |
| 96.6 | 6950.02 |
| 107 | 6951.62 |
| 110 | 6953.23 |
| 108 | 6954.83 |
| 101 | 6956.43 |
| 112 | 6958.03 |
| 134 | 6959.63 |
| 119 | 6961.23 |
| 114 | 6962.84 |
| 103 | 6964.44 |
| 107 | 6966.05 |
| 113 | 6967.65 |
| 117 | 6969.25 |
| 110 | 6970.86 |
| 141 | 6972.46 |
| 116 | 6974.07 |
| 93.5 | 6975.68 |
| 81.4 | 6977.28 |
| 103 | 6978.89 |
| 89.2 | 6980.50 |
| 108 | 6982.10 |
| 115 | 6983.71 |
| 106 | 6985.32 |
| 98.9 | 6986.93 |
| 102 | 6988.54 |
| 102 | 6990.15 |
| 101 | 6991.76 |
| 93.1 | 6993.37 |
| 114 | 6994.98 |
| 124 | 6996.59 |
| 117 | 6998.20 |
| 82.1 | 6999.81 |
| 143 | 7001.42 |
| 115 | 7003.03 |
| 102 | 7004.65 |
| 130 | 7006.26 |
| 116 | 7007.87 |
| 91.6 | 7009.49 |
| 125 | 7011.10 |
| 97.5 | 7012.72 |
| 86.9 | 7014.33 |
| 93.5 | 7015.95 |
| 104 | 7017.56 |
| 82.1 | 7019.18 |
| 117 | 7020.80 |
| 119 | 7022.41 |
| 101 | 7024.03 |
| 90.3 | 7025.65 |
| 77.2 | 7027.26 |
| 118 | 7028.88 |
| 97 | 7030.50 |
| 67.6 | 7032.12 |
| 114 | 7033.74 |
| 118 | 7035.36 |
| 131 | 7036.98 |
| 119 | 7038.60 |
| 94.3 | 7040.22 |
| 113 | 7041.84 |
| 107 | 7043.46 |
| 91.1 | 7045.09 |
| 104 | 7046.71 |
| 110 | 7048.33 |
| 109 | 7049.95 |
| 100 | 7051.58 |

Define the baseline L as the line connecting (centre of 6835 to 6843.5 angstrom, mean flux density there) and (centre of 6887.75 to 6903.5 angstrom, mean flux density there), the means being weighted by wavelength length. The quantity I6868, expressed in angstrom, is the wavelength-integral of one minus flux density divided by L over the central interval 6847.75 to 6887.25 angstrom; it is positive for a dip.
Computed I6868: 0.9 angstrom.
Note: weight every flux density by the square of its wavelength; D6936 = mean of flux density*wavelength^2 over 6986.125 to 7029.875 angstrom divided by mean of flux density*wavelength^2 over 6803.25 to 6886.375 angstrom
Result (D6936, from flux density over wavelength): 1.02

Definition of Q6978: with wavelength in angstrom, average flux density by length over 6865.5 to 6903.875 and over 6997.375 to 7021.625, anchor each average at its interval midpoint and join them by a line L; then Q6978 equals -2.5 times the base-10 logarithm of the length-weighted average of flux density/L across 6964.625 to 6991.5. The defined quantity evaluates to 0.02 mag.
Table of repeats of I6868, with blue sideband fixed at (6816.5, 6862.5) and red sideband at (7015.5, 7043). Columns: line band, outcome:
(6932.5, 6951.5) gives -0.6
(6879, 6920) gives -1.9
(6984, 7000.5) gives -0.1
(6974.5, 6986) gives 0.5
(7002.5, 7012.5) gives -0.8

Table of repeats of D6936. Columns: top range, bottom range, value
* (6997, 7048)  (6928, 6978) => 0.97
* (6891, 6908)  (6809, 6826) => 1.00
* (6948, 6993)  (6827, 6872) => 1.04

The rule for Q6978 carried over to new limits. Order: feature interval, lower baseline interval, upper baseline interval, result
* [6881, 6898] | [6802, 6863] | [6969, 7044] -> -0.03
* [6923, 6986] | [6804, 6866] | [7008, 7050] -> -0.04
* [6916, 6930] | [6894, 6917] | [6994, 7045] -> 0.14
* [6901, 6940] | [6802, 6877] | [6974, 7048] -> -0.03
